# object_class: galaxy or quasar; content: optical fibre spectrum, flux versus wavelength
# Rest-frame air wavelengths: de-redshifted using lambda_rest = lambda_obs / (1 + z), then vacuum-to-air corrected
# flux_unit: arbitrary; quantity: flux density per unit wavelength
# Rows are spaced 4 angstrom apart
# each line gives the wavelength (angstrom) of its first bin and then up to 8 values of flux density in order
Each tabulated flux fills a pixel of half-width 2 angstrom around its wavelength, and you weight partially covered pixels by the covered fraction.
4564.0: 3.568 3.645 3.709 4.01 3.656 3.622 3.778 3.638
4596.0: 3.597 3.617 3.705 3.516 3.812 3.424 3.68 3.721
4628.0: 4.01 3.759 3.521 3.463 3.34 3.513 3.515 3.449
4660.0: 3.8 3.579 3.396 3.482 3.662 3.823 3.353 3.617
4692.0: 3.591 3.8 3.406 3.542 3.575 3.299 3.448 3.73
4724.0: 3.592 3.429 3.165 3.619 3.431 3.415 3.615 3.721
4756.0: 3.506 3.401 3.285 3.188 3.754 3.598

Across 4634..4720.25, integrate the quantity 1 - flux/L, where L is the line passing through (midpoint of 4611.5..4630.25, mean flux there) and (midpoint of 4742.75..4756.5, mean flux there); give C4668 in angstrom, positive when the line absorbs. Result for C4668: 2.9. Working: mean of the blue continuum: 3.72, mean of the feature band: 3.54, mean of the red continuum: 3.58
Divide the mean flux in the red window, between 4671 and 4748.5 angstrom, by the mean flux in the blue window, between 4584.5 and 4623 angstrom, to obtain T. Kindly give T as 1.0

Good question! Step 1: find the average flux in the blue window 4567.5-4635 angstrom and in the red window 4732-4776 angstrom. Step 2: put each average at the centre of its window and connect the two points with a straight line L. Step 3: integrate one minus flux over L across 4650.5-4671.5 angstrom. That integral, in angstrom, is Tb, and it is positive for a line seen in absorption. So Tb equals 0.4 angstrom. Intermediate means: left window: 3.7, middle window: 3.54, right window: 3.48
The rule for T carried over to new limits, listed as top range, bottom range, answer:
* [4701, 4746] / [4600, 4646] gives 0.96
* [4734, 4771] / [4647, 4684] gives 0.97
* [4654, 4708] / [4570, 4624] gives 0.97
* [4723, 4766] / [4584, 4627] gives 0.95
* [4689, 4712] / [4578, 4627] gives 0.97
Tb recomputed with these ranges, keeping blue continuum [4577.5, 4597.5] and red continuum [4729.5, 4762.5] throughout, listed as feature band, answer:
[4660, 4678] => 0.1 angstrom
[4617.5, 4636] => -0.7 angstrom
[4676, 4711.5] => -0.4 angstrom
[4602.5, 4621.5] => 0.1 angstrom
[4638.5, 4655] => 0.6 angstrom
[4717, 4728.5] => -0.3 angstrom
